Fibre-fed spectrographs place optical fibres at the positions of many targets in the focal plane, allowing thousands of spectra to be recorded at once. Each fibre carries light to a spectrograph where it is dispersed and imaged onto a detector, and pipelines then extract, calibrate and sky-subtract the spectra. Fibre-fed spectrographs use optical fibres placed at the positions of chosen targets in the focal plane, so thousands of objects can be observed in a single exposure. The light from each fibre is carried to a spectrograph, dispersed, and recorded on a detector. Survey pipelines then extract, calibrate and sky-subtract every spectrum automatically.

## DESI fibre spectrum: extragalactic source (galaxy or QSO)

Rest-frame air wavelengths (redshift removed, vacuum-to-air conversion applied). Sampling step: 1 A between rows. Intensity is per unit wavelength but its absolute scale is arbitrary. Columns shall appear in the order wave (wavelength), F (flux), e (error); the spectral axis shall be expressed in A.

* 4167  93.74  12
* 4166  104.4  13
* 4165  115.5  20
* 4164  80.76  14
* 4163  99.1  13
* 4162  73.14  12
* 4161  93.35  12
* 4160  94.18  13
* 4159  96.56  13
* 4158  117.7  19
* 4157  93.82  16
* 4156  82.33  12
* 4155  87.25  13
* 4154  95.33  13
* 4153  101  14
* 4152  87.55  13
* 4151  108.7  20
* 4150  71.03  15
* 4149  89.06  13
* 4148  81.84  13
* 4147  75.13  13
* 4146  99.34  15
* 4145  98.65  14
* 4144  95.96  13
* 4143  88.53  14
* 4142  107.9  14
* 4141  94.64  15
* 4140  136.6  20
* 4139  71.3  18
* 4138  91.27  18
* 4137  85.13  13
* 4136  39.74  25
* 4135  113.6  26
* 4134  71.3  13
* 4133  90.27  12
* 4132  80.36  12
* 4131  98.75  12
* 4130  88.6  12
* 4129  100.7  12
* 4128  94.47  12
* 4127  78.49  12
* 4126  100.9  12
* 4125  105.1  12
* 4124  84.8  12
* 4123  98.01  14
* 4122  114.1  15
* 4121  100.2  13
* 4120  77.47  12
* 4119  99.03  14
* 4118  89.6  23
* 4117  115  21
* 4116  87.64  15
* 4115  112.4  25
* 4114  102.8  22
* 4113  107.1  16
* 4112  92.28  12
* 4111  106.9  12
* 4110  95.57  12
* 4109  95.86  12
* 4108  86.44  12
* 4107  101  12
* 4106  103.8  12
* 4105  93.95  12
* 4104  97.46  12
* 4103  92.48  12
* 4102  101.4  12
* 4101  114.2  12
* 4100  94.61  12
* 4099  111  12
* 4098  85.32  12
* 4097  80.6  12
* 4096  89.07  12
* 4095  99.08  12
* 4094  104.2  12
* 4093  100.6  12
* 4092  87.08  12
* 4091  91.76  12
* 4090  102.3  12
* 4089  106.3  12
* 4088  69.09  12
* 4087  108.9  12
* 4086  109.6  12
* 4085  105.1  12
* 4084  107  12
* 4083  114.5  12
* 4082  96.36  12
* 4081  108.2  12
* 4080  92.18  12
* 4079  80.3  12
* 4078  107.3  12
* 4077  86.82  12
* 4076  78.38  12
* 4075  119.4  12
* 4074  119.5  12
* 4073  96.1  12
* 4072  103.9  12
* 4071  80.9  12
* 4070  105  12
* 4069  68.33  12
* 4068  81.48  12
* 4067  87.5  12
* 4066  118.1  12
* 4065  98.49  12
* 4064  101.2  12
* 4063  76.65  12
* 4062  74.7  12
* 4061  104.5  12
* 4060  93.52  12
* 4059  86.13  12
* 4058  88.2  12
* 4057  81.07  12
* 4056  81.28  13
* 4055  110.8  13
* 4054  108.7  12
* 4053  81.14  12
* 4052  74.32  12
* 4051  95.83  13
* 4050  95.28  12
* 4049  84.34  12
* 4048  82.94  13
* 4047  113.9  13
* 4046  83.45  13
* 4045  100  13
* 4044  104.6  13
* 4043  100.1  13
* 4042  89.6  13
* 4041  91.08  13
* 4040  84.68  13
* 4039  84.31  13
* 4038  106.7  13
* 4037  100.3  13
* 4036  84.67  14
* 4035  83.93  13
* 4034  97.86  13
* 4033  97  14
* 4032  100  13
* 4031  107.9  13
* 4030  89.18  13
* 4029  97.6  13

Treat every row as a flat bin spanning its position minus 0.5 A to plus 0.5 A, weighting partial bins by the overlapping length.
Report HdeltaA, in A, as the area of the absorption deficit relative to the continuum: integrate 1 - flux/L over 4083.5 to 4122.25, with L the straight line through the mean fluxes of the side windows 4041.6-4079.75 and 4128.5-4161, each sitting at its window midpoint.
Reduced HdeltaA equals -2.44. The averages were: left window 93.3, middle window 98.3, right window 91.7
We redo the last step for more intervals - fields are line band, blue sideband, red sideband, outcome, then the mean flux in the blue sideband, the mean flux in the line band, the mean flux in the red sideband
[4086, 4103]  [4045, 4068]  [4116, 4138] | -1.0 A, 91.9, 96.9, 91.6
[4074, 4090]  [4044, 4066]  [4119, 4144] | -1.3 A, 92.2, 100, 92.4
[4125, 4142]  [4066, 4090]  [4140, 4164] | 0.7 A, 97.6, 90.7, 93.4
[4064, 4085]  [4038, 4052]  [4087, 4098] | -1.0 A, 92.9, 97.8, 93.4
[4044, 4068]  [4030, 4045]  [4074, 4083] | 1.1 A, 95.2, 92.3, 98.4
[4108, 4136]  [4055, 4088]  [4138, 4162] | -0.2 A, 95.5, 95.2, 93.7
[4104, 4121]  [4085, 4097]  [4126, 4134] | -0.9 A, 96.7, 98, 89.7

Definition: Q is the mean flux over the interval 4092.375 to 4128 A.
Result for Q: 97.6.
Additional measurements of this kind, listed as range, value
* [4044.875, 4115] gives 95.9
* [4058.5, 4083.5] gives 95.2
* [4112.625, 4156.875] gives 93.1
